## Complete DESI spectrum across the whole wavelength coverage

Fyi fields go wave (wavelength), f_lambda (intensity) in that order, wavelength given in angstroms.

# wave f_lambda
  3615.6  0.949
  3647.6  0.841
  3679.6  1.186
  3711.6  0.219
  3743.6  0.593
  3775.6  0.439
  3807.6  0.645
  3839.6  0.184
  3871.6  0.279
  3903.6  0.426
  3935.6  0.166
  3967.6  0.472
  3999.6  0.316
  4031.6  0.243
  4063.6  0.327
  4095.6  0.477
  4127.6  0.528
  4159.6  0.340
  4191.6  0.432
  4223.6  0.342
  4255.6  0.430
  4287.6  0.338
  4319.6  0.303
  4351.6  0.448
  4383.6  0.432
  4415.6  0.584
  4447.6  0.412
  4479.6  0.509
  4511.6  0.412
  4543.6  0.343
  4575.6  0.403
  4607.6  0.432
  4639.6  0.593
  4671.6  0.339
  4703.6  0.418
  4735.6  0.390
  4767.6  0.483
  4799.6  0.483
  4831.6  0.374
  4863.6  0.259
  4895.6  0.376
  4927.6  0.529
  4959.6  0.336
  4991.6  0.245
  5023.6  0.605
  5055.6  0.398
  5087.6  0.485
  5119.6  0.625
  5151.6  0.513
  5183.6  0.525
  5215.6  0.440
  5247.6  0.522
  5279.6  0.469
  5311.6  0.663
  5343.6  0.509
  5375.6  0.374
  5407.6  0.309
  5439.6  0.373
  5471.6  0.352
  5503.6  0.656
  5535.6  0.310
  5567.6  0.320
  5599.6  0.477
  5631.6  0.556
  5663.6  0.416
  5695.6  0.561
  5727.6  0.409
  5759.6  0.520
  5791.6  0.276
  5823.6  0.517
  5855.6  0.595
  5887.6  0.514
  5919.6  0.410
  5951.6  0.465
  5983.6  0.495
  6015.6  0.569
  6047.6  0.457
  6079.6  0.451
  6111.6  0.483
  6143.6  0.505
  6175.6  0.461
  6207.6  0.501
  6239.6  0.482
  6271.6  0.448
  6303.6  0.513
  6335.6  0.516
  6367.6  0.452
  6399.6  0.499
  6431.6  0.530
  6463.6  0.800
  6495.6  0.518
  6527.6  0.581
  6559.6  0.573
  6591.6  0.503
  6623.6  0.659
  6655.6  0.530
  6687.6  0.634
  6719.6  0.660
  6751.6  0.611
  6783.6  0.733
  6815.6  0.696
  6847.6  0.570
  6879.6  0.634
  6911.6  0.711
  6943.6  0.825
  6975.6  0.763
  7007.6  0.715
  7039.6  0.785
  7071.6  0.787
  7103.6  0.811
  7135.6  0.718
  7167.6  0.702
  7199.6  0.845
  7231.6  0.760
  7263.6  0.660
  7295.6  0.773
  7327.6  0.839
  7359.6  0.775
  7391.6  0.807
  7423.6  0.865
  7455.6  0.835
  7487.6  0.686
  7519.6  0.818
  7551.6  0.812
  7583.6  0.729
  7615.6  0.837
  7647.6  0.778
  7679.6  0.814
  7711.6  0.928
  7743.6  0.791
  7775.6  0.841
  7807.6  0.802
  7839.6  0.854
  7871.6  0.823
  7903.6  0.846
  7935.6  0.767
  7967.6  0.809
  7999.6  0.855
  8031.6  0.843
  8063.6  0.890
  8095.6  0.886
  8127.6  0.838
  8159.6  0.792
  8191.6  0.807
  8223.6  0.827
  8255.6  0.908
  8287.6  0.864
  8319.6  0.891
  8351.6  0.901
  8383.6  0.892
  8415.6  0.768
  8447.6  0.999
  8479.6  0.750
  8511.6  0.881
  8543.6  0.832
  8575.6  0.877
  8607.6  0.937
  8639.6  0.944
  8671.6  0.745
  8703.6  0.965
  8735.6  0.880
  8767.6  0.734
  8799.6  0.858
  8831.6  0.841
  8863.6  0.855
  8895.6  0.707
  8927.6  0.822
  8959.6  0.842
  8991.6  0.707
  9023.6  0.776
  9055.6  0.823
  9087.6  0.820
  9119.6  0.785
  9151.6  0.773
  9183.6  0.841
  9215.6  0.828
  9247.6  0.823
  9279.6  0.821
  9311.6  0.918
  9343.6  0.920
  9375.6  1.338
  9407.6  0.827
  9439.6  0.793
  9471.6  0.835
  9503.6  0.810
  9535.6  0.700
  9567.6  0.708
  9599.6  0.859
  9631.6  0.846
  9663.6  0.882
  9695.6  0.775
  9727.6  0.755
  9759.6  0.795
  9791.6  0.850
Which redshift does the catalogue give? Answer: 0.74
